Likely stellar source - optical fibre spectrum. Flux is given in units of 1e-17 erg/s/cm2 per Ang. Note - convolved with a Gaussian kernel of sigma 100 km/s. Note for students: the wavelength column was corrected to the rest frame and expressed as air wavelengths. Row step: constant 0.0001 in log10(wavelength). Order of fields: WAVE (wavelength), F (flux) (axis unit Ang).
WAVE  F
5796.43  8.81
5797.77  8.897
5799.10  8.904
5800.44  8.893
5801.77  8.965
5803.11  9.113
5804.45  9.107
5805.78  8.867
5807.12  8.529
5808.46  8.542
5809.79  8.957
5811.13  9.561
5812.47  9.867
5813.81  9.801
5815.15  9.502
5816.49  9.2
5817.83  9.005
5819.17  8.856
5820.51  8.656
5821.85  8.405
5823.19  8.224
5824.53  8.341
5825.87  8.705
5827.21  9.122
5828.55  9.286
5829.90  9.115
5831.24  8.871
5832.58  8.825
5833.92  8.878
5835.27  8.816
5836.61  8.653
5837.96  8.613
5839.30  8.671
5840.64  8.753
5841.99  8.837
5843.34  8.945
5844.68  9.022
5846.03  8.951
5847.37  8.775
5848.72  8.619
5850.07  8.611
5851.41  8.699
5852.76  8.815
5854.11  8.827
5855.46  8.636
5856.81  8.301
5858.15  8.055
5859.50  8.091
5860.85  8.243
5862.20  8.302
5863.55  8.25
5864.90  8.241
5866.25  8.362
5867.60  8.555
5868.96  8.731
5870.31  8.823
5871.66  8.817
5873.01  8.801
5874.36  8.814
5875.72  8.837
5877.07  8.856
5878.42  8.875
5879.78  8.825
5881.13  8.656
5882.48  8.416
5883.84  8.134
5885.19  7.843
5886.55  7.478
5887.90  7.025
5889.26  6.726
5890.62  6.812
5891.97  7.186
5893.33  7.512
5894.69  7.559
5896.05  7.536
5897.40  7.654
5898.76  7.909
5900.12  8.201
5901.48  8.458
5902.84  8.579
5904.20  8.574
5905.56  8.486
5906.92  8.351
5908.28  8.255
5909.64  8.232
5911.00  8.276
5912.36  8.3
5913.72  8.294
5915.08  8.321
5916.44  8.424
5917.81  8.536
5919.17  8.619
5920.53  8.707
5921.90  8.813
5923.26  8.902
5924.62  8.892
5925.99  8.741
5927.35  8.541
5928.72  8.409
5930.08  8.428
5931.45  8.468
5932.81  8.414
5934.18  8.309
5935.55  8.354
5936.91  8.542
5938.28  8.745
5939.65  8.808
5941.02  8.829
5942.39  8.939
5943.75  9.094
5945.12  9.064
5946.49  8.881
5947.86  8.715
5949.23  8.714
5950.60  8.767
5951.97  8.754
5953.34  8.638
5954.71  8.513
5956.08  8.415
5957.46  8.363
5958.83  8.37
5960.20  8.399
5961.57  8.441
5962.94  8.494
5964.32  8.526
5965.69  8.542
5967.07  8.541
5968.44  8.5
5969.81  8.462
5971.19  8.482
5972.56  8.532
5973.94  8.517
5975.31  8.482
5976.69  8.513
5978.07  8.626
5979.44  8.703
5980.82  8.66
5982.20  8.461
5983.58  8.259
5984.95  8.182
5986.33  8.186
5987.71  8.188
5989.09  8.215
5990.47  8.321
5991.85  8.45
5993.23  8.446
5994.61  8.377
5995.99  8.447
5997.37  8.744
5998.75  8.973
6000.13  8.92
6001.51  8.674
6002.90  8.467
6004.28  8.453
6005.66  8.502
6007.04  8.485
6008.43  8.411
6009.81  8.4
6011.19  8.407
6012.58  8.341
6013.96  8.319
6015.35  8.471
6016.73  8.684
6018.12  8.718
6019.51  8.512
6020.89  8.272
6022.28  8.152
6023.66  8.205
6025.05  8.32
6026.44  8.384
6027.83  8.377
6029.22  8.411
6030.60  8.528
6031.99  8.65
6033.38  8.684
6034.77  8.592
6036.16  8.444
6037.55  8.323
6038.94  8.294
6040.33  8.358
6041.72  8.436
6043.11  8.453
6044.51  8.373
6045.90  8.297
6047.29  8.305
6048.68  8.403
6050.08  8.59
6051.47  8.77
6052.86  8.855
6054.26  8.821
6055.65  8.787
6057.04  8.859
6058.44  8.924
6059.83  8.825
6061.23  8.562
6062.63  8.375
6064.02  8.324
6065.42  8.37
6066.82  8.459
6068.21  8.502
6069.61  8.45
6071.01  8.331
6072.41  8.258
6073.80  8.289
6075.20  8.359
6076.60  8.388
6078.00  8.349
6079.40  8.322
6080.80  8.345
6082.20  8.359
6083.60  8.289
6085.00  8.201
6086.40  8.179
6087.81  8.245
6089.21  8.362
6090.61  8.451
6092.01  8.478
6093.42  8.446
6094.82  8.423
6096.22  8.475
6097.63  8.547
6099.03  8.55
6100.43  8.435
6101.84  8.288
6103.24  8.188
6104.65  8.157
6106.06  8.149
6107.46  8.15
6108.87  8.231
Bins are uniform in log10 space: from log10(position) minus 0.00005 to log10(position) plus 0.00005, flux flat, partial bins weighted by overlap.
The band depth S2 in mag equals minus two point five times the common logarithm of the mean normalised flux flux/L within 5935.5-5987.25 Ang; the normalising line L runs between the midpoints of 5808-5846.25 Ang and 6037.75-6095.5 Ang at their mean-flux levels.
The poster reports 0.01 mag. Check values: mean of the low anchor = 8.93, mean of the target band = 8.58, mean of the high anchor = 8.45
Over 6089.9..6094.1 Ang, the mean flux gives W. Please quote 8.45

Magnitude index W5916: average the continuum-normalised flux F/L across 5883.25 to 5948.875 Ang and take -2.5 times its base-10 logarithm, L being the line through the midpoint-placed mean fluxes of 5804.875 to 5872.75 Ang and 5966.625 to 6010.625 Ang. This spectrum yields 0.042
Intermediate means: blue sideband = 8.76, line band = 8.29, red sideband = 8.49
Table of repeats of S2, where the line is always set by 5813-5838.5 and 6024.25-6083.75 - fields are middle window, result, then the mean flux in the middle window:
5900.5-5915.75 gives 0.05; 8.37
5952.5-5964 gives 0.02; 8.46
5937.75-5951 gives -0.02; 8.86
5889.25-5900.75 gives 0.17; 7.49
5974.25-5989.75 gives 0.03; 8.41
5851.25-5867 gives 0.06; 8.39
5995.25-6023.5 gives 0.01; 8.51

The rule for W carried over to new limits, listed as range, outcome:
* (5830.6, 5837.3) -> 8.8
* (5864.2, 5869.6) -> 8.46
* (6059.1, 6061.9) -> 8.7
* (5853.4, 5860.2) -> 8.39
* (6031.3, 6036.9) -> 8.59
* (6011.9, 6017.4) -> 8.46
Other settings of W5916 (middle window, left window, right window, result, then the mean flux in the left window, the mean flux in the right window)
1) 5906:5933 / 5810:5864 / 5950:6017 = 0.02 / 8.8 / 8.49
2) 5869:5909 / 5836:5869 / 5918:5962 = 0.06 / 8.58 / 8.64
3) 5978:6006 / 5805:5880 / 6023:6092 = 0.01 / 8.77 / 8.45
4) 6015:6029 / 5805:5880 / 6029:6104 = 0.01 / 8.77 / 8.46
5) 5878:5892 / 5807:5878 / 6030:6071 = 0.12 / 8.77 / 8.53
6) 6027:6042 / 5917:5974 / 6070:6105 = 0.00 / 8.61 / 8.35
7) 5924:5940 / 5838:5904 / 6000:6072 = -0.02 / 8.33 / 8.49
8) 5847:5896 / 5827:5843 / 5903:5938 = 0.06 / 8.86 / 8.49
